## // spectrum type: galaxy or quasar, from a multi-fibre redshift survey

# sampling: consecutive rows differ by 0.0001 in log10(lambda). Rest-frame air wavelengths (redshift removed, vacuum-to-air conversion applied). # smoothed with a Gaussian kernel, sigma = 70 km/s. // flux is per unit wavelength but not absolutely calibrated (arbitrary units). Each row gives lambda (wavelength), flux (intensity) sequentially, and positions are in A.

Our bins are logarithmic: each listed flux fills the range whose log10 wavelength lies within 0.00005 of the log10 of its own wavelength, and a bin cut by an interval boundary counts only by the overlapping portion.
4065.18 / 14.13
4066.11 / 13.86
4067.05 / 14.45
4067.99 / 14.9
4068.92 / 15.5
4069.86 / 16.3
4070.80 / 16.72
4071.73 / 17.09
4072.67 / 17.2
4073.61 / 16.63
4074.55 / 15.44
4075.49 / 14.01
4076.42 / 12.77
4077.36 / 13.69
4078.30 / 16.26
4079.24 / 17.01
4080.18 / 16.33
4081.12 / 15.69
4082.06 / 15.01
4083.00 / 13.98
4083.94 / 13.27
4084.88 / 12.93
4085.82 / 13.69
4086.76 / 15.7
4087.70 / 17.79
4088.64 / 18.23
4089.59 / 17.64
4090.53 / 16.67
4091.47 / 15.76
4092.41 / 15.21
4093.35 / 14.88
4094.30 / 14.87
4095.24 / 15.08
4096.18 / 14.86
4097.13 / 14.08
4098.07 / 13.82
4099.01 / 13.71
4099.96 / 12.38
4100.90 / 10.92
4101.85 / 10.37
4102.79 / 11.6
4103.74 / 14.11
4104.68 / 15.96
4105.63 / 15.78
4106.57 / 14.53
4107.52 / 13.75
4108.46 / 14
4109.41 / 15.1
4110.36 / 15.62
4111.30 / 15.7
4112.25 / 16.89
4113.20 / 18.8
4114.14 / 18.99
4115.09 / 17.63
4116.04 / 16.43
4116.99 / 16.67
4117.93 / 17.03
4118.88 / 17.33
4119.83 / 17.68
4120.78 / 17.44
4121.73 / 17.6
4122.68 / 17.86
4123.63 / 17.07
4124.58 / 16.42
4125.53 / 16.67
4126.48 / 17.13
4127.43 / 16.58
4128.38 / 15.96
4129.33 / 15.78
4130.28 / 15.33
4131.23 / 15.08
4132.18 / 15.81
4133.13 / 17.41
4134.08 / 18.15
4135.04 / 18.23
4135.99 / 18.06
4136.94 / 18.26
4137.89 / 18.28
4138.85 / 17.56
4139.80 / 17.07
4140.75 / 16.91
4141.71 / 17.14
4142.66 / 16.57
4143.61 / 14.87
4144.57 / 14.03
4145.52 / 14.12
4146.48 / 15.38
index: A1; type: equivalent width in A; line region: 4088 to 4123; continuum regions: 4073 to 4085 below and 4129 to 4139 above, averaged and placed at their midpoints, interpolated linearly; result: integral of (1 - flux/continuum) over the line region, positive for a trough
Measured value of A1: 0.96 A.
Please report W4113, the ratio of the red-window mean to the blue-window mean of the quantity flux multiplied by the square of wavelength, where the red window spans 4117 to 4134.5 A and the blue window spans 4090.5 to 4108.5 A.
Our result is 1.21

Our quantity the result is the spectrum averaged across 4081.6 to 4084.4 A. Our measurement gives 14.1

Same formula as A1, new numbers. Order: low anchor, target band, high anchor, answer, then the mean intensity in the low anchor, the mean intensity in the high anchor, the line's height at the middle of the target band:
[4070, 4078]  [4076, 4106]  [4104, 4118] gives 2.09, 15.5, 16.1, 15.8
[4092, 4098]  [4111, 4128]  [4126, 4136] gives -1.28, 14.8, 16.6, 16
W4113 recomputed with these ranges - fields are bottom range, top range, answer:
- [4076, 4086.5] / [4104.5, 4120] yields 1.13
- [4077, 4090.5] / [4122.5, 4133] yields 1.07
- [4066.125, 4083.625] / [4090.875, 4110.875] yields 0.93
